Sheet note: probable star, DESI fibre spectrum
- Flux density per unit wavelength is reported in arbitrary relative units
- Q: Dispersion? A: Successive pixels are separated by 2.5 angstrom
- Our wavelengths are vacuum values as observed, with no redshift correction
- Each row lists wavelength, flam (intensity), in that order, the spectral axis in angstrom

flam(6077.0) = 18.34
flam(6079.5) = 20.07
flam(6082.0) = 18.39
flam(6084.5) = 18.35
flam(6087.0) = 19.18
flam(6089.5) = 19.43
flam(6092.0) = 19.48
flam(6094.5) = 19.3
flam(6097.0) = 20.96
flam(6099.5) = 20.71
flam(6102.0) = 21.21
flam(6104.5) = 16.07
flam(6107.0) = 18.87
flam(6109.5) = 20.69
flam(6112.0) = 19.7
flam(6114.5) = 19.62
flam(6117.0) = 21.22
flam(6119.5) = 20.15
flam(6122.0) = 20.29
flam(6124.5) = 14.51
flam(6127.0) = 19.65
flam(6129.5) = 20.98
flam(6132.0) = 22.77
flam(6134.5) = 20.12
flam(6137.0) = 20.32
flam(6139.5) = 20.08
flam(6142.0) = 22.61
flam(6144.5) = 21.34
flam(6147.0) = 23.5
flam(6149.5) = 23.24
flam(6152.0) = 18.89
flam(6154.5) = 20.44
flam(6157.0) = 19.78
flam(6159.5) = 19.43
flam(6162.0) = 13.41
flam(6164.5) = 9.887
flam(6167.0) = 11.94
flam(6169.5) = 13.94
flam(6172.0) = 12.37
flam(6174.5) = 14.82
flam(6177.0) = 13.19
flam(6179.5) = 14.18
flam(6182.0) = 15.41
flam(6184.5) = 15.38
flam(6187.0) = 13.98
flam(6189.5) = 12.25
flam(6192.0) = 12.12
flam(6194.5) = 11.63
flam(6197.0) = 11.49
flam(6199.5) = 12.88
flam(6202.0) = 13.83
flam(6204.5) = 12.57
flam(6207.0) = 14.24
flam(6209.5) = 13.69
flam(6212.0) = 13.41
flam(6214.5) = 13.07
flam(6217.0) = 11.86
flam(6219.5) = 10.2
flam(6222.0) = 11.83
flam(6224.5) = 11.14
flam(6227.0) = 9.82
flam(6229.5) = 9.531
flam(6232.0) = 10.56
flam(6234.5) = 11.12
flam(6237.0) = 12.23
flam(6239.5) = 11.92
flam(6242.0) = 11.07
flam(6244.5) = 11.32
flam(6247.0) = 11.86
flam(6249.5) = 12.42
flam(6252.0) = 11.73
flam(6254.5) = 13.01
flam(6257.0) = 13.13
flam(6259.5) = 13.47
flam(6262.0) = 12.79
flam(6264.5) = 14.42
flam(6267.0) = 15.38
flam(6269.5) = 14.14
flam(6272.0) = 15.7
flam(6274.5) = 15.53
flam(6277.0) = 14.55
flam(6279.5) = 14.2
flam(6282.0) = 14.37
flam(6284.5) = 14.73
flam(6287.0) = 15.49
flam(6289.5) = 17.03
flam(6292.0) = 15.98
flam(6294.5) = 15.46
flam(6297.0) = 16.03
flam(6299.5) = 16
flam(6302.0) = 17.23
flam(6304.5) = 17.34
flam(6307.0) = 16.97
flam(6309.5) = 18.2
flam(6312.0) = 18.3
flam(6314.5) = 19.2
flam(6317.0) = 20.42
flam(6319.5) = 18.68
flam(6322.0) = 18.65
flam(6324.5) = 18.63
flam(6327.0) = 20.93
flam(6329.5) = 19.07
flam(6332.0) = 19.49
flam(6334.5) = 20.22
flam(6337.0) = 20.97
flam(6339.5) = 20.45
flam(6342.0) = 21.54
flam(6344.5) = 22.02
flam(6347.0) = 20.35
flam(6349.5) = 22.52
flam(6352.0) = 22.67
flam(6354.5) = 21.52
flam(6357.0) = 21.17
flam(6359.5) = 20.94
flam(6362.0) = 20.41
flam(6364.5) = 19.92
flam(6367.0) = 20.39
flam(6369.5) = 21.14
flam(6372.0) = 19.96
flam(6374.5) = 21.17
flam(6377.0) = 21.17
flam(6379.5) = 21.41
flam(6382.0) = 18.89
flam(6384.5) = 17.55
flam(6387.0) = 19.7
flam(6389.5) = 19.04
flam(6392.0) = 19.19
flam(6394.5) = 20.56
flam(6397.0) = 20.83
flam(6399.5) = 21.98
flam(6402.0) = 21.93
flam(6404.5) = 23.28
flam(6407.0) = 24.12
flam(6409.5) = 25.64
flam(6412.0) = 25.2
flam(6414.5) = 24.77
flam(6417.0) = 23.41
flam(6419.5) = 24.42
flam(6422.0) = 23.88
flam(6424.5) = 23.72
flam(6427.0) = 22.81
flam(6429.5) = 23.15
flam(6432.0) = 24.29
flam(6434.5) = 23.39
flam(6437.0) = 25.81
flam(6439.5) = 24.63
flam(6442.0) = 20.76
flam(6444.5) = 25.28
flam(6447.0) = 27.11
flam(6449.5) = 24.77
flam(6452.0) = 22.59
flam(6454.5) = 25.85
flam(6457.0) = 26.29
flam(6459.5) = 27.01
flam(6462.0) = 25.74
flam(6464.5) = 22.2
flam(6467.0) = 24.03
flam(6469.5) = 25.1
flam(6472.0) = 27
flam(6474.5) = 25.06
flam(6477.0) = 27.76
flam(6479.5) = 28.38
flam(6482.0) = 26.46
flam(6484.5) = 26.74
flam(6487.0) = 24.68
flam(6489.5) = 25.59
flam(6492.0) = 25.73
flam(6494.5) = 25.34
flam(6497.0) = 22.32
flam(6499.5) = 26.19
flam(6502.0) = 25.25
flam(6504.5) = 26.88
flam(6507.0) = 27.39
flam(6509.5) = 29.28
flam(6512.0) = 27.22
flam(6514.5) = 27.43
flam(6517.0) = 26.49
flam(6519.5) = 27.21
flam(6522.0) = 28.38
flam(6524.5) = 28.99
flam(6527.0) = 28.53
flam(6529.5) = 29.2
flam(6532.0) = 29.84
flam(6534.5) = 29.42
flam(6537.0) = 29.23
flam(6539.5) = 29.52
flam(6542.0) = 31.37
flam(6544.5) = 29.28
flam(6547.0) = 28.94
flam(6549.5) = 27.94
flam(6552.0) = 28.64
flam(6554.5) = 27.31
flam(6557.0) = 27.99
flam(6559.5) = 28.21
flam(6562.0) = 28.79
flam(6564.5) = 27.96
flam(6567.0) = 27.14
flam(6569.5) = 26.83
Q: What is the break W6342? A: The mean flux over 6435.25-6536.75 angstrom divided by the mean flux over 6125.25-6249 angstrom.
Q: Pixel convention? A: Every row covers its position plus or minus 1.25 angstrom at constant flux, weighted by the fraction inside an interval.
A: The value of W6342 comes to 1.8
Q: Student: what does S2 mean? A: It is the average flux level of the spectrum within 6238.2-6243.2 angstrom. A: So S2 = 11.5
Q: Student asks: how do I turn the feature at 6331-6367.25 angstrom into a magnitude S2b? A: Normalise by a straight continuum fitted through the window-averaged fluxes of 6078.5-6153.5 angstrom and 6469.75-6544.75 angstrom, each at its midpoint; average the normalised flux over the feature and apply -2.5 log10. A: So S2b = 0.16 mag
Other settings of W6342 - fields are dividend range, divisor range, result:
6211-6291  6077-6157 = 0.64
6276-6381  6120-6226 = 1.20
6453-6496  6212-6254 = 2.25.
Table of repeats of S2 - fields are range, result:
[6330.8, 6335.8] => 19.9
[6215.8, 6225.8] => 11.2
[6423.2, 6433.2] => 23.5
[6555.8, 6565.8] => 28.2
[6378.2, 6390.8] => 19.3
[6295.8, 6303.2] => 16.4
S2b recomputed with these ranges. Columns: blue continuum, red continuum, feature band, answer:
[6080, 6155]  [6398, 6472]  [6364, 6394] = 0.18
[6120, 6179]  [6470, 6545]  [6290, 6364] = 0.18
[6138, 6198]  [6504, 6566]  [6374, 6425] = 0.09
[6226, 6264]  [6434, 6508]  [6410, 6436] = -0.07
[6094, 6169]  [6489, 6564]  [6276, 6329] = 0.32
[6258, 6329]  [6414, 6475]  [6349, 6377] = -0.05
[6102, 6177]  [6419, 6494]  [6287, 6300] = 0.33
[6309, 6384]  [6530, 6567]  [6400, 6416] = -0.05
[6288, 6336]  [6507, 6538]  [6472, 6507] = 0.03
